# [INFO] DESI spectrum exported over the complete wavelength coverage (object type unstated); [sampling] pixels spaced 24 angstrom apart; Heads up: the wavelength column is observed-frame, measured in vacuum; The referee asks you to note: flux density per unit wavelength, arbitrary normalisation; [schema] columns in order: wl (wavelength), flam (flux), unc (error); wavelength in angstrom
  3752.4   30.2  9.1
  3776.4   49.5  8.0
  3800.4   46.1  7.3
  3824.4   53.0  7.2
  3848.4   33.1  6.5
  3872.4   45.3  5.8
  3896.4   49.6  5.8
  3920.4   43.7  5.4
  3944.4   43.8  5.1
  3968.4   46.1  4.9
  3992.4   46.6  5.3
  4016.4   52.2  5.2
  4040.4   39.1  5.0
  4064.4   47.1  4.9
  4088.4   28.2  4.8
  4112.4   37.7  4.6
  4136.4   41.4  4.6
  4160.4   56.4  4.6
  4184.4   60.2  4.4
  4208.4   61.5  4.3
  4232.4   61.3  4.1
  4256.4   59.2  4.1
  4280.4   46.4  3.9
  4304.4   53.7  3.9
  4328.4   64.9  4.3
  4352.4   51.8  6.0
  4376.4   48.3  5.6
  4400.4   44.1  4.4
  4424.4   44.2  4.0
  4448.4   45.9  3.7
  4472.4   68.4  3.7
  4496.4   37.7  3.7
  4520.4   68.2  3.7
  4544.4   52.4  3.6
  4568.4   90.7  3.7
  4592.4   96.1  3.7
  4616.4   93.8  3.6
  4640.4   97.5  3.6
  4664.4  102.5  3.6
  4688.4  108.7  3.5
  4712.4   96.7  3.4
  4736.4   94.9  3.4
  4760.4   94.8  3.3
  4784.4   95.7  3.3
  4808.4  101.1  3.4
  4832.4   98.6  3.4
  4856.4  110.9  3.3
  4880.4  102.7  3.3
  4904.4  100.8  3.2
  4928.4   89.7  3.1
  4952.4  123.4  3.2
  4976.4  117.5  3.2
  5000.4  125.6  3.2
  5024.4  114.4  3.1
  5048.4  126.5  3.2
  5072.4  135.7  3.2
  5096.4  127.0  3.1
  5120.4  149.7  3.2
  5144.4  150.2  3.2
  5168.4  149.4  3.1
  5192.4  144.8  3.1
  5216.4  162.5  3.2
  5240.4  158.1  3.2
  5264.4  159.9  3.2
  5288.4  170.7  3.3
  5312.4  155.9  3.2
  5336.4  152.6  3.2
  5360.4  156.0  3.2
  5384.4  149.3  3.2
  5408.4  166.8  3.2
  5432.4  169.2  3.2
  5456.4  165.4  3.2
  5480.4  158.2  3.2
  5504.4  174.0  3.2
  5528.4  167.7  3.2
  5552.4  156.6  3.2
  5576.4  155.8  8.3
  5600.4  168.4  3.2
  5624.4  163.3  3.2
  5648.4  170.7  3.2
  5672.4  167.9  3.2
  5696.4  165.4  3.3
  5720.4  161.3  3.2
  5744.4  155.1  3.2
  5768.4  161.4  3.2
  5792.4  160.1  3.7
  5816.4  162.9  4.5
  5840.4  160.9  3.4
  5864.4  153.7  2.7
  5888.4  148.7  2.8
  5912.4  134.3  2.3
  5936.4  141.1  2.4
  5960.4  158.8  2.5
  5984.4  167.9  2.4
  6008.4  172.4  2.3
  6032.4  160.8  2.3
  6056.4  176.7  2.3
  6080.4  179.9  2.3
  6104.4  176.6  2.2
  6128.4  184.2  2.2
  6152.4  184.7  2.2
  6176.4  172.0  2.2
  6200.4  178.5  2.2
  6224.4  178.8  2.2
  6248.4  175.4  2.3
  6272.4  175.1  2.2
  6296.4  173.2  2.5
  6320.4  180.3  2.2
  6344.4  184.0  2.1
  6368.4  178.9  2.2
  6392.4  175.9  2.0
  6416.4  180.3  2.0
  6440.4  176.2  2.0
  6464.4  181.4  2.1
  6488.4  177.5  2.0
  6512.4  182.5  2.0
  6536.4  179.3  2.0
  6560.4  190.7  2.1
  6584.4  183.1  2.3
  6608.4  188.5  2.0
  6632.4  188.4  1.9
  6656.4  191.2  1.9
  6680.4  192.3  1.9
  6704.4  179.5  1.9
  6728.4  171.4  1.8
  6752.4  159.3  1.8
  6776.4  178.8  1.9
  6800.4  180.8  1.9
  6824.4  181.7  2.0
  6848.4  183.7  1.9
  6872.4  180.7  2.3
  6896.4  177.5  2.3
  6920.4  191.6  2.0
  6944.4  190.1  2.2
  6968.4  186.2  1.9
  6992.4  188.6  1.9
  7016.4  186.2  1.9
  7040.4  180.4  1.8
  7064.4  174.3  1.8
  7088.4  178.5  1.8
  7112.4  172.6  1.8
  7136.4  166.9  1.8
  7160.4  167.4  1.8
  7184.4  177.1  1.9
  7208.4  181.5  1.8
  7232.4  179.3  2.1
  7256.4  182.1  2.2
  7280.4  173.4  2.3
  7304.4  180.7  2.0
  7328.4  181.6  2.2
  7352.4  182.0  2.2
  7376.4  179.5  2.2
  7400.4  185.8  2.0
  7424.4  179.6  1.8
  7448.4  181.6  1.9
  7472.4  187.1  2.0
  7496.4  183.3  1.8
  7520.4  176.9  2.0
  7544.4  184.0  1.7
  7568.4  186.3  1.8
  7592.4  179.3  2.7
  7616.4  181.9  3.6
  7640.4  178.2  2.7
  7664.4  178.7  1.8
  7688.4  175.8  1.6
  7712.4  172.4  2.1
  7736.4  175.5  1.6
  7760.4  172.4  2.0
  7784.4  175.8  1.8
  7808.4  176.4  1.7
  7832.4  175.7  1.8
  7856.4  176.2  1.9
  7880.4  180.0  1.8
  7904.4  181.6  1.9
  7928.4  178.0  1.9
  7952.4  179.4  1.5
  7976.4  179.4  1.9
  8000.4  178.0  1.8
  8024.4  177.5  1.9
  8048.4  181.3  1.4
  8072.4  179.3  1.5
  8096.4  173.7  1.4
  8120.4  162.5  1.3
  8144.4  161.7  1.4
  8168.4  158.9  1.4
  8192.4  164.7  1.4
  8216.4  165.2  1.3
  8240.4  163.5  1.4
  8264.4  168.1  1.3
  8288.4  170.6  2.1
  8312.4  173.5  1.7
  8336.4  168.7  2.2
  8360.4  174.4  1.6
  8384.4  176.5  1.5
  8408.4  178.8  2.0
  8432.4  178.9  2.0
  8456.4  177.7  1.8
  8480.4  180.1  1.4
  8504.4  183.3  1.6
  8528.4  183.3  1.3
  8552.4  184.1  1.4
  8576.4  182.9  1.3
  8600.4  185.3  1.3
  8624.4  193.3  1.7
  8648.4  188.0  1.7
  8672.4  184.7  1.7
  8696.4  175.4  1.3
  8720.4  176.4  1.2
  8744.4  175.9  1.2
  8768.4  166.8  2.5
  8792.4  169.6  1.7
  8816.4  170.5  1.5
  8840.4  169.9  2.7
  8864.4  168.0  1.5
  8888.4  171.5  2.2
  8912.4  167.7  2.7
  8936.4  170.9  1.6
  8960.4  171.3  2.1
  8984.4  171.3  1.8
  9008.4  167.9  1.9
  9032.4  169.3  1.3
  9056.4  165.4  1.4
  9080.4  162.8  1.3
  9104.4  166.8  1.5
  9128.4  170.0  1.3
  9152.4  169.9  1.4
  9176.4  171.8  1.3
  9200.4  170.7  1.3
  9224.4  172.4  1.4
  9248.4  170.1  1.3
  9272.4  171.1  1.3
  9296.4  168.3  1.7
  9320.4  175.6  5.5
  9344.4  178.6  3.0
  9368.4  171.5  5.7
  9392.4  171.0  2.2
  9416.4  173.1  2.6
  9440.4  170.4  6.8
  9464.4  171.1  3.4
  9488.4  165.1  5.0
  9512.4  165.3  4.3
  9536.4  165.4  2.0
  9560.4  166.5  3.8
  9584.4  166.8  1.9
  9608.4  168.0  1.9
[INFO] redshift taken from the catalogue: 0.14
